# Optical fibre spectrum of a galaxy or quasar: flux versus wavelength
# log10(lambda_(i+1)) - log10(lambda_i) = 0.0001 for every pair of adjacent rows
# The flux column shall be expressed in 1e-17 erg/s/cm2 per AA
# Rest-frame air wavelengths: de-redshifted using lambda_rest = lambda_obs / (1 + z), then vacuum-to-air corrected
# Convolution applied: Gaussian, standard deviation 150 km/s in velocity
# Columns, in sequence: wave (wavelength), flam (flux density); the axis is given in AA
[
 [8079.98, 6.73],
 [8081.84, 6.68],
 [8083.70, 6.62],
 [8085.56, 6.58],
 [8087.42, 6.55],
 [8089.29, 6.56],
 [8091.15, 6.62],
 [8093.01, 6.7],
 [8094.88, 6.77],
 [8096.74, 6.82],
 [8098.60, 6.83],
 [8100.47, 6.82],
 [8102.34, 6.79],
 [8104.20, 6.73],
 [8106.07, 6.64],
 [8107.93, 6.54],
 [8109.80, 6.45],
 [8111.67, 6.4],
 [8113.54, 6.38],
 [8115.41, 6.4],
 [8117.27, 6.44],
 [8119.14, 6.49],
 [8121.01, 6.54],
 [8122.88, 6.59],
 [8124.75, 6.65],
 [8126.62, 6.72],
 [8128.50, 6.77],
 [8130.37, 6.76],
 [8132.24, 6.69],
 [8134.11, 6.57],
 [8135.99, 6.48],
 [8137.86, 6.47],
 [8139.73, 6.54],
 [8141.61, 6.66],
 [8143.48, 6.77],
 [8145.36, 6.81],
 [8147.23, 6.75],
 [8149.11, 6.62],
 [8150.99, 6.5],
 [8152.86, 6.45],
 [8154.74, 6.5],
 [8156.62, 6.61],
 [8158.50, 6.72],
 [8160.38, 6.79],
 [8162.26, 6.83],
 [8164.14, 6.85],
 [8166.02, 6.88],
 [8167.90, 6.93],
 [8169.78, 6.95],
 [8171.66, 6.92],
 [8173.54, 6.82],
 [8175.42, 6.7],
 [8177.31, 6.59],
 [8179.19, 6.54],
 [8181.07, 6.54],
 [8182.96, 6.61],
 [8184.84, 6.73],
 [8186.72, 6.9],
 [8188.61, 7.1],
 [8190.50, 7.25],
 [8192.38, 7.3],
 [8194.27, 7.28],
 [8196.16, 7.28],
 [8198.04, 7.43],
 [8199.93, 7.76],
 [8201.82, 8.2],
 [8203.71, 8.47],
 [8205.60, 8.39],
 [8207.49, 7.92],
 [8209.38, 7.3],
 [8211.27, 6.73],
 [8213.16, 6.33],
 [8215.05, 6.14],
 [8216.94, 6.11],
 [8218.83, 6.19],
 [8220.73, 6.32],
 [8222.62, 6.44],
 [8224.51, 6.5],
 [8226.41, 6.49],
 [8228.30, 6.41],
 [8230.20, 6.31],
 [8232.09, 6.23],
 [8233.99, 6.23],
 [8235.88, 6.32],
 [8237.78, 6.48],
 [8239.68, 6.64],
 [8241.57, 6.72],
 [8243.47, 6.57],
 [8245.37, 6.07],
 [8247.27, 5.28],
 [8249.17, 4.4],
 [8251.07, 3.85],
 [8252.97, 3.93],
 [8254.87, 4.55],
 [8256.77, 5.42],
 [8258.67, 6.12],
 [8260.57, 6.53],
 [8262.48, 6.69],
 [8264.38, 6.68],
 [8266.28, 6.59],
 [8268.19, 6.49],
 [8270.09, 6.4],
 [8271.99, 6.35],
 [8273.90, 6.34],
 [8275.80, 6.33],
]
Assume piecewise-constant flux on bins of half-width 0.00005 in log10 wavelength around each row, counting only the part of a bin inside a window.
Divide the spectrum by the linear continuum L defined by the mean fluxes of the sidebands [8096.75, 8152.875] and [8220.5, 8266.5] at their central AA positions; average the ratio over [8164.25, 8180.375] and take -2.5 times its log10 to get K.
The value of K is -0.072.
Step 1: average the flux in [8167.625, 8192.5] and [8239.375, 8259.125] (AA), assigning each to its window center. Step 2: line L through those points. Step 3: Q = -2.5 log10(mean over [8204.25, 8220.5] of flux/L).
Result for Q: -0.12 mag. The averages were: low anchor 6.83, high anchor 5.36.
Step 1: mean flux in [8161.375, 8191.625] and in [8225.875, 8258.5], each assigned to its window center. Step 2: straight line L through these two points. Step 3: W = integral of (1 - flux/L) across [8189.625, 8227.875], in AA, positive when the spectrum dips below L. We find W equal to -4.7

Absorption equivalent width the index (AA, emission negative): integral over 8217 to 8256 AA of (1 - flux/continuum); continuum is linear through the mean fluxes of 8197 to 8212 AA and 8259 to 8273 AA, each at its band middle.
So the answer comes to 6.8 AA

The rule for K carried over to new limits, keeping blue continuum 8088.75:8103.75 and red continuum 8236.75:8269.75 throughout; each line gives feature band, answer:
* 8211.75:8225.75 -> -0.05 mag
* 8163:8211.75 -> -0.16 mag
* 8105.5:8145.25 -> 0.00 mag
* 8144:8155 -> -0.03 mag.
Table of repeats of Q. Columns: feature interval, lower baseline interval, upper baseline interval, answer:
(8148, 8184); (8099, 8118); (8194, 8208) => 0.103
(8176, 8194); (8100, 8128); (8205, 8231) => -0.035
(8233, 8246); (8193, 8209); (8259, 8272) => 0.097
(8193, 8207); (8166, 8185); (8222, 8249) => -0.192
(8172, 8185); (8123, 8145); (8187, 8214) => 0.085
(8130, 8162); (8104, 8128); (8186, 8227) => 0.014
